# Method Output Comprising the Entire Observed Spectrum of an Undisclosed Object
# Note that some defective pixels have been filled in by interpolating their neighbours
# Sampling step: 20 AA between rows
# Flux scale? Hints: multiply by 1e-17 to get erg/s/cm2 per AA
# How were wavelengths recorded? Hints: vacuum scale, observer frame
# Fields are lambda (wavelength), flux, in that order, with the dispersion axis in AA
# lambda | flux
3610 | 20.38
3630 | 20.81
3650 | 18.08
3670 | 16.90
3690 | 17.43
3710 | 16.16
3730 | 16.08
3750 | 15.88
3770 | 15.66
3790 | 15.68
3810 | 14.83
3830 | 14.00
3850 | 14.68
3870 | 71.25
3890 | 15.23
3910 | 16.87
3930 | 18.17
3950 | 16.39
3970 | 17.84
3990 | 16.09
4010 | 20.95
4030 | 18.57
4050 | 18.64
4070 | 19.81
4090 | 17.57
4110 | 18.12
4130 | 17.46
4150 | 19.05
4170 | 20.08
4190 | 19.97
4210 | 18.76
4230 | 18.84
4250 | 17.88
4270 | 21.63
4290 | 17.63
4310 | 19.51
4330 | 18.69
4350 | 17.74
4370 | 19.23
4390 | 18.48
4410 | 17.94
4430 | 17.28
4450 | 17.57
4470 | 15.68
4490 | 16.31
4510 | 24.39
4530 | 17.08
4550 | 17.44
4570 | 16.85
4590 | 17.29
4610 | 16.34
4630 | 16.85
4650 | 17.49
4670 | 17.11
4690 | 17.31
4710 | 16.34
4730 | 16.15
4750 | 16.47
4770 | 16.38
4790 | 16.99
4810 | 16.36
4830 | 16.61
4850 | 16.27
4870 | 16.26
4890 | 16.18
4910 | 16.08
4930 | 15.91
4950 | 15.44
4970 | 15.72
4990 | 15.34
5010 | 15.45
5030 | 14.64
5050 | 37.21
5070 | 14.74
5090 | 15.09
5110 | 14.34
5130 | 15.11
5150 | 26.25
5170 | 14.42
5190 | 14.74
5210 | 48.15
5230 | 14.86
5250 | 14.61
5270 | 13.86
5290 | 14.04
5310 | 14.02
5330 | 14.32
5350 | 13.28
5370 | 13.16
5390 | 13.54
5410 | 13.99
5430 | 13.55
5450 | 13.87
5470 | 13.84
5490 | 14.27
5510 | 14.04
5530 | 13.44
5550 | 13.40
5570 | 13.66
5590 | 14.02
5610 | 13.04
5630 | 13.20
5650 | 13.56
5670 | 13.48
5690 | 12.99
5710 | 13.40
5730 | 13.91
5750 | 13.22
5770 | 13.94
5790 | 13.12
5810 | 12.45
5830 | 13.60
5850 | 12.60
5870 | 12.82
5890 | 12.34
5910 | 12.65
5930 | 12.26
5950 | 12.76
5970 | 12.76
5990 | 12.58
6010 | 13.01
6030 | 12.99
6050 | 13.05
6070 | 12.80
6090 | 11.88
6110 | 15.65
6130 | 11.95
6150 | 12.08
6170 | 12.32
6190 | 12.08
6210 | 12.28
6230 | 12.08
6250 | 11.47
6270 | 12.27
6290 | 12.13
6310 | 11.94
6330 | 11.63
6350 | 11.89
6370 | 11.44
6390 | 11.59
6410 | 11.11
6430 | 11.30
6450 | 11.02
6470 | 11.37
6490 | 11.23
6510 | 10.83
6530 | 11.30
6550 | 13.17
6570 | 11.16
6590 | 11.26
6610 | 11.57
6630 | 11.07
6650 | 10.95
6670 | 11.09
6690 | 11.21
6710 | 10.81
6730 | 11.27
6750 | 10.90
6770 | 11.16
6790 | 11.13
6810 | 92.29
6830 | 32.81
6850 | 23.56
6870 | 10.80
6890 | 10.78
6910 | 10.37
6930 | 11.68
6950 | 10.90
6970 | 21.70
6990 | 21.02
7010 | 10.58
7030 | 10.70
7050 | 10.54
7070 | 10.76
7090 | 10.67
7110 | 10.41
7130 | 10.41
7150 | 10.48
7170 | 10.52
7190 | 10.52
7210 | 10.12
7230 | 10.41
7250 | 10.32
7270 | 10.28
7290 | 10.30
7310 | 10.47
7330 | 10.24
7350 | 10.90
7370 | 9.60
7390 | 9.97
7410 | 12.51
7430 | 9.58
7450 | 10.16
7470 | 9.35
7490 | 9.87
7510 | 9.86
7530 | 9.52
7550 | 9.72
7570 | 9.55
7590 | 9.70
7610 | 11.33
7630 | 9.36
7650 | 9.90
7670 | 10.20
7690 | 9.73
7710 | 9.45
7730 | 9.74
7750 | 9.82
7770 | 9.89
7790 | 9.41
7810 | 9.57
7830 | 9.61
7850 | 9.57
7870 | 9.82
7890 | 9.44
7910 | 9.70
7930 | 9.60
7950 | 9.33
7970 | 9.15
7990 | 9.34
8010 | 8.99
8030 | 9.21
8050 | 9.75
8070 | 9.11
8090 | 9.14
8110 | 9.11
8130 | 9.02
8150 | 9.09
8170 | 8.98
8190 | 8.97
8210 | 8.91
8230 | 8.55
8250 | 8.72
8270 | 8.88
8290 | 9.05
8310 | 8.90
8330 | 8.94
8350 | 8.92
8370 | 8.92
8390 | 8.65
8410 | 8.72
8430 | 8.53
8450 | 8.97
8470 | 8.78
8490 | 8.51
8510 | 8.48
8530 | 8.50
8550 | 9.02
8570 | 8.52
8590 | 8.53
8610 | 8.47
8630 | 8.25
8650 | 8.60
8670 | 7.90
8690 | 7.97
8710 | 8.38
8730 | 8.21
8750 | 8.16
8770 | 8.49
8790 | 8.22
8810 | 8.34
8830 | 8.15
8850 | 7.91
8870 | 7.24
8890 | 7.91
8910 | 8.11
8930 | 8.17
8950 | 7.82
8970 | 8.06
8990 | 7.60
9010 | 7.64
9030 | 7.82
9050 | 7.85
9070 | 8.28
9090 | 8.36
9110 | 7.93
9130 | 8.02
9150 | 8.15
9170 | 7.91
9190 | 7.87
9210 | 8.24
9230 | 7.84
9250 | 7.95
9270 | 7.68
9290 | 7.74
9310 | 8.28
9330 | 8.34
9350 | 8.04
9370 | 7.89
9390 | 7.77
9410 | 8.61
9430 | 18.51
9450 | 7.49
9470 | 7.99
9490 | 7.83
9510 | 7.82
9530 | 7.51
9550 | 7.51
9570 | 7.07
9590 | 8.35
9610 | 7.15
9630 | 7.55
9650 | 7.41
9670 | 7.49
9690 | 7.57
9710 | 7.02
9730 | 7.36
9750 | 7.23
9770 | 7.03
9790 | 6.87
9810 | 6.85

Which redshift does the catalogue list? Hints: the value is 0.039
